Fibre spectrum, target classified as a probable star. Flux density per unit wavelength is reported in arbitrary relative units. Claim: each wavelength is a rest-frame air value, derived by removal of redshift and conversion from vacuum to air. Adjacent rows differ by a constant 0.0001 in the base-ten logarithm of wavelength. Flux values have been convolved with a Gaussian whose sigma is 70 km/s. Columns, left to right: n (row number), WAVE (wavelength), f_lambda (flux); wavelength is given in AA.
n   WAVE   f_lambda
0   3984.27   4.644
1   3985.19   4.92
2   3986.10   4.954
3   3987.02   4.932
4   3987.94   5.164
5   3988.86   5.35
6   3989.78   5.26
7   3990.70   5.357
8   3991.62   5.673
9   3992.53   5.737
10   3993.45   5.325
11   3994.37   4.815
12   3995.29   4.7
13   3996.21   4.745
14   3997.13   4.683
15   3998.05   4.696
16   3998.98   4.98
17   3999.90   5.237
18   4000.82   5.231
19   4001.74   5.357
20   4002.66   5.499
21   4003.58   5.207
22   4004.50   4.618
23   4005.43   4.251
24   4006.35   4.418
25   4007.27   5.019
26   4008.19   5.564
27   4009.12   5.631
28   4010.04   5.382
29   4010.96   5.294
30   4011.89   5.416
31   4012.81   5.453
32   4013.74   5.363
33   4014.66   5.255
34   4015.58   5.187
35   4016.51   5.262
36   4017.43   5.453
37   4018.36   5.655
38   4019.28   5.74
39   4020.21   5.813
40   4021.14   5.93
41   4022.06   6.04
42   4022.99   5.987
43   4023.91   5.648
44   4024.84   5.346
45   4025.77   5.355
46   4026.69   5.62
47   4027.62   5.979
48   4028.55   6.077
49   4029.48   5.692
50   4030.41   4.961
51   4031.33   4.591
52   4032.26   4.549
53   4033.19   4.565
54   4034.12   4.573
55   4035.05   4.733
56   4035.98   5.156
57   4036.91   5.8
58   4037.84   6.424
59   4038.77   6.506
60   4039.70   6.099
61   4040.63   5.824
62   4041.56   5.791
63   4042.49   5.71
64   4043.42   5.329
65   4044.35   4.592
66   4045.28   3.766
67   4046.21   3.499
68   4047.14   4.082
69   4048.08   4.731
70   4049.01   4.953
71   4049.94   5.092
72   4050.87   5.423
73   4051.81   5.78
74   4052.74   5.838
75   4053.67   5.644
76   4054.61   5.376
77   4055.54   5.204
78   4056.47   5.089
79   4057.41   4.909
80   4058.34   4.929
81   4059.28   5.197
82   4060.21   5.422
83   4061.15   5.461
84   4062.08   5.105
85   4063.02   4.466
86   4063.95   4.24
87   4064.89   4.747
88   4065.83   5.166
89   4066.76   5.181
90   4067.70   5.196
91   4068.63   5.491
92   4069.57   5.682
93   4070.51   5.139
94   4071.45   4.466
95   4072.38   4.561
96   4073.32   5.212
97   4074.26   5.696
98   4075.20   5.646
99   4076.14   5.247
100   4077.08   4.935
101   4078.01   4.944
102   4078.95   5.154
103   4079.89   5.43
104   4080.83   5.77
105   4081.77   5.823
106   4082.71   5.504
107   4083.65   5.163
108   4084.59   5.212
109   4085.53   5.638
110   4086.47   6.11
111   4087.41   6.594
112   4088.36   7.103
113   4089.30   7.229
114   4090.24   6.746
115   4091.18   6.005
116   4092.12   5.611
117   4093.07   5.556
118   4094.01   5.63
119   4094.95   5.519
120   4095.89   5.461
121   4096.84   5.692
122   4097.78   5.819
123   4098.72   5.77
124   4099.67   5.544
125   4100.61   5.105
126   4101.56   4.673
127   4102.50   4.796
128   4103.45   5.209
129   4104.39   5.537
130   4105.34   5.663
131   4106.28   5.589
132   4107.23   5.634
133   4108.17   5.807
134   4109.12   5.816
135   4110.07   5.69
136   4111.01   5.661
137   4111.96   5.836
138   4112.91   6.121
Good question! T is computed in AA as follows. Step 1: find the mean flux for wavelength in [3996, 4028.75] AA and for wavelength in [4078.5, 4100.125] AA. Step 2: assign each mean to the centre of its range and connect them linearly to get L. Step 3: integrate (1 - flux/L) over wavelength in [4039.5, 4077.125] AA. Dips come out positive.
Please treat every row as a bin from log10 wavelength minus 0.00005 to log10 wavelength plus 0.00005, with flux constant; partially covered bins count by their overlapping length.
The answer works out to 3.5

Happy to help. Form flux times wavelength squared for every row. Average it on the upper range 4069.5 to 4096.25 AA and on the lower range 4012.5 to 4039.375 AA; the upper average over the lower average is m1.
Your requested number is 1.1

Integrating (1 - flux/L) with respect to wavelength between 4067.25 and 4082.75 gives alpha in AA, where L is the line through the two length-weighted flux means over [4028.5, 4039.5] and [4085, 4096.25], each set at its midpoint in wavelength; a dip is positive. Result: 1.6 AA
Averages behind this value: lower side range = 5.29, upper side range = 6.1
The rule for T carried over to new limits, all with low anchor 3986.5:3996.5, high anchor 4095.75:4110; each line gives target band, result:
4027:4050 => 0.6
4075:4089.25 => -0.6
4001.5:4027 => -0.6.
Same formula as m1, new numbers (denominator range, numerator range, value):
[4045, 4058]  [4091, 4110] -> 1.14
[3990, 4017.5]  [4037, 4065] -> 1.03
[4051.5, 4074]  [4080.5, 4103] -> 1.13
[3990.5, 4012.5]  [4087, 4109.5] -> 1.18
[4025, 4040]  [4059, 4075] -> 0.96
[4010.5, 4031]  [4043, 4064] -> 0.91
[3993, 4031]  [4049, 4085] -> 1.01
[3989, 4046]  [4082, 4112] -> 1.12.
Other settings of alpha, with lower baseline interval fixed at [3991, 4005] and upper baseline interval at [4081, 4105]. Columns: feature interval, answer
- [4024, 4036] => 0.3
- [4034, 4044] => -0.5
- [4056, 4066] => 1.0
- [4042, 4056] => 1.1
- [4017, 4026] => -0.8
